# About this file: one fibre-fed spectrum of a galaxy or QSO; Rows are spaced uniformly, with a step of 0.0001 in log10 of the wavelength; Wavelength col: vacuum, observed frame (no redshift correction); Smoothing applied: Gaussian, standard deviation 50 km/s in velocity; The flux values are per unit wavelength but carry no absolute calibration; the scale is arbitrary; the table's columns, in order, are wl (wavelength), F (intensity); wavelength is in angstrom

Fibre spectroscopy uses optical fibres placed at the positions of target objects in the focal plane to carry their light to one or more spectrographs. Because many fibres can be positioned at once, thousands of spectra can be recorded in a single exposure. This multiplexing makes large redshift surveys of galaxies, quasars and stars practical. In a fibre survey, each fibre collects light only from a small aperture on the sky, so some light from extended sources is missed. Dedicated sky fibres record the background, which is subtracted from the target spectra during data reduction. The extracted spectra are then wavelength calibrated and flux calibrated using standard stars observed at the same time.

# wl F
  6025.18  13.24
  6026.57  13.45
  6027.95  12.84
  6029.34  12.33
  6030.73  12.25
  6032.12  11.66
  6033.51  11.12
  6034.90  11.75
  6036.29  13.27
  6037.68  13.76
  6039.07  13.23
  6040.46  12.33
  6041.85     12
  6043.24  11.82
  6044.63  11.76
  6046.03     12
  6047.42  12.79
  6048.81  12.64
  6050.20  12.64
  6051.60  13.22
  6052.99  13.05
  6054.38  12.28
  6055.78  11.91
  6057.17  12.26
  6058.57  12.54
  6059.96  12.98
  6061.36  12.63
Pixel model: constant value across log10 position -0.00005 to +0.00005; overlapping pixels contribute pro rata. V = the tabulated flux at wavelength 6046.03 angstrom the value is 12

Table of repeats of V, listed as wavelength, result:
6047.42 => 12.79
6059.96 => 12.98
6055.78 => 11.91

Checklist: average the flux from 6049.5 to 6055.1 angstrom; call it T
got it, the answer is 12.8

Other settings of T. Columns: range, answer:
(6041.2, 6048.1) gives 12.1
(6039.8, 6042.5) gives 12.2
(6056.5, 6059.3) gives 12.4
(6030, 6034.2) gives 11.7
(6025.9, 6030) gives 12.9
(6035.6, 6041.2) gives 13.1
